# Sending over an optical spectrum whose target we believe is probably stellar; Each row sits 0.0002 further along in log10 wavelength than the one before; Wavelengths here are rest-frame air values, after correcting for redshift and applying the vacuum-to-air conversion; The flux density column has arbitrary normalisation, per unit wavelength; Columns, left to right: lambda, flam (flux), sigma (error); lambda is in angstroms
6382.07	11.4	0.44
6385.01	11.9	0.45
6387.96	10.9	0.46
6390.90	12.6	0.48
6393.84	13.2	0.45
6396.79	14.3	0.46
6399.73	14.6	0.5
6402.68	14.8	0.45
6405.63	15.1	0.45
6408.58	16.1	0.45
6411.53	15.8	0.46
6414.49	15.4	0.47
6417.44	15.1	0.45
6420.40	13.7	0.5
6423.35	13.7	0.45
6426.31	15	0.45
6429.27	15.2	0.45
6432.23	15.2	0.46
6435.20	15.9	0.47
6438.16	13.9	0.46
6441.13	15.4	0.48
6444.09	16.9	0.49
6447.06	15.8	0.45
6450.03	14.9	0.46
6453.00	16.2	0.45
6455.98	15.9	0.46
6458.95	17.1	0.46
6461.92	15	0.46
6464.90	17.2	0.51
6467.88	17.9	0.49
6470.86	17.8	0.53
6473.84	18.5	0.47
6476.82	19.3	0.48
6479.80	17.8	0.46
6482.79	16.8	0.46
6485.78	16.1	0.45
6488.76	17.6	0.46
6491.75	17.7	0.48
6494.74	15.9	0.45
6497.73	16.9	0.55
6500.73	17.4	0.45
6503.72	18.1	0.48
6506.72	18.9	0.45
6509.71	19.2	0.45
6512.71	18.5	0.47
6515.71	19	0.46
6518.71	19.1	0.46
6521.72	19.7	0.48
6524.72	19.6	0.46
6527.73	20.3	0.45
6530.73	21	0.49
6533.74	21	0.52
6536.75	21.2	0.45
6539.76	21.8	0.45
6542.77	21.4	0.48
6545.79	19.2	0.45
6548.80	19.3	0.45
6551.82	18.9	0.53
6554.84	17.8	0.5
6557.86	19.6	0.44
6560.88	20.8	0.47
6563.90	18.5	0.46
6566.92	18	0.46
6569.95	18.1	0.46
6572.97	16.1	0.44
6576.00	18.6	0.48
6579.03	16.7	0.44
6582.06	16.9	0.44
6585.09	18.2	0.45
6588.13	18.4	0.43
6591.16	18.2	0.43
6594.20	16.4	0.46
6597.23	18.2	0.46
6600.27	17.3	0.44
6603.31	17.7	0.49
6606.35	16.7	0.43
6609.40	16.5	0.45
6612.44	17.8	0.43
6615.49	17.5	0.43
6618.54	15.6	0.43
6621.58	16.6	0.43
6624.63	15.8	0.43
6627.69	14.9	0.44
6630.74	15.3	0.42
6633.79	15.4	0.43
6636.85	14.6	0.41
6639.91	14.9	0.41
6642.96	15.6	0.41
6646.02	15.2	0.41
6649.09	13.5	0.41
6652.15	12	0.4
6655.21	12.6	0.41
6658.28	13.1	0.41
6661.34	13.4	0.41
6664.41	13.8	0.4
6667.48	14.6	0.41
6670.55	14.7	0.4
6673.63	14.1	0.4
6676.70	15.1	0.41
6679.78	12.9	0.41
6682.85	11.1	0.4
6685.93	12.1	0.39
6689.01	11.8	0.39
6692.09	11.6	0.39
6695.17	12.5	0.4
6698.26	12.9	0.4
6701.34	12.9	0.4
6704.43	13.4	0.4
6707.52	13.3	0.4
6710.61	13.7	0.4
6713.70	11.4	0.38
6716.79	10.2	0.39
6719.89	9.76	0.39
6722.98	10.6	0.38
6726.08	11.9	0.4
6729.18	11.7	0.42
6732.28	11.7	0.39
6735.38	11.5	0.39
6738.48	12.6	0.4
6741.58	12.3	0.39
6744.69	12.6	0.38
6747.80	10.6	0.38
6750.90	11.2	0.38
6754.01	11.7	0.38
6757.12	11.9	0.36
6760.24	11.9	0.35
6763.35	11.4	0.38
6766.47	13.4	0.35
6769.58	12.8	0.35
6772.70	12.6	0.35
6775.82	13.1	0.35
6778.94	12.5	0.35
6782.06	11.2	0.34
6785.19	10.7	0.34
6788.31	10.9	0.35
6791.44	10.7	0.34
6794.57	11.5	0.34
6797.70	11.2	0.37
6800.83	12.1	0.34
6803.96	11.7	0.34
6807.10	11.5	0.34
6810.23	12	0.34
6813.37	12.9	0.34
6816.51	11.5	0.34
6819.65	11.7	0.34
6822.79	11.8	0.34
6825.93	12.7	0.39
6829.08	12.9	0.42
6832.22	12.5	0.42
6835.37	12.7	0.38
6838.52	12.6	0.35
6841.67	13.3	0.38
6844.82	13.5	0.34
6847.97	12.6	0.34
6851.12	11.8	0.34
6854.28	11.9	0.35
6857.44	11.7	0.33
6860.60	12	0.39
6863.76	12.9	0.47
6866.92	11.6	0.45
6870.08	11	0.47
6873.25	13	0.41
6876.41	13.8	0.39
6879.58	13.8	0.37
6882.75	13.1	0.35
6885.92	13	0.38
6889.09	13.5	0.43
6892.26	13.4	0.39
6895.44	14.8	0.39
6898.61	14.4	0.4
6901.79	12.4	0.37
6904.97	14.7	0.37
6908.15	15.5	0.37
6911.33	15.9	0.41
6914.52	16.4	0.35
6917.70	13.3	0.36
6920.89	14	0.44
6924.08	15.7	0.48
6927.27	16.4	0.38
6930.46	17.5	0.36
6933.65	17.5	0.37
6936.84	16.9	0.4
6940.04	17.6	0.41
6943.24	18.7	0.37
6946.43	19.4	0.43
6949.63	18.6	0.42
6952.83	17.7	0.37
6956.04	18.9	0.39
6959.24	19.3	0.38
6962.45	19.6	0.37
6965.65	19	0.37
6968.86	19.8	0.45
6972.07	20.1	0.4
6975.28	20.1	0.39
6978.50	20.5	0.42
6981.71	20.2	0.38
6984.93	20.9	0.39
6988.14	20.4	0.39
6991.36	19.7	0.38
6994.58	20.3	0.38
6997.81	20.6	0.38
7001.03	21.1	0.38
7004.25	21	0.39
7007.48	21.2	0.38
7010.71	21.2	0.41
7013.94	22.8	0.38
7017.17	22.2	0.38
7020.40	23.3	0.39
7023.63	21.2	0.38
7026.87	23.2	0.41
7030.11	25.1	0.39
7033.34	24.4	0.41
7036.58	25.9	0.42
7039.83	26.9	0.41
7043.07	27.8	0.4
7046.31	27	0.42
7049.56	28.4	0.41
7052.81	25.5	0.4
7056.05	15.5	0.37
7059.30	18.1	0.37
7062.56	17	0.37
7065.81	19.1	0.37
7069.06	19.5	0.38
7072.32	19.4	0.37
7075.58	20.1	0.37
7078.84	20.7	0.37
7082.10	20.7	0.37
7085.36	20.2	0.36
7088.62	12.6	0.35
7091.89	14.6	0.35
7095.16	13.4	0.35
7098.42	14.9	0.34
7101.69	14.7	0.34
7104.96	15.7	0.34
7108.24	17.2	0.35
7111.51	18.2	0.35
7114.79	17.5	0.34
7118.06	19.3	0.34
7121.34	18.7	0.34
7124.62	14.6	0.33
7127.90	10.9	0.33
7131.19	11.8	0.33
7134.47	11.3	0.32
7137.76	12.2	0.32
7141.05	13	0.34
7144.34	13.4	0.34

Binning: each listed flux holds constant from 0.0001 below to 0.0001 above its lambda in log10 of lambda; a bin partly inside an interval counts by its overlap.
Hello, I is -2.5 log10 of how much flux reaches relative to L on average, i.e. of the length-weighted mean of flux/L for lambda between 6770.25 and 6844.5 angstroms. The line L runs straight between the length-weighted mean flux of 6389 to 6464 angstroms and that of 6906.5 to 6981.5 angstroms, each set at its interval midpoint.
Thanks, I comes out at 0.38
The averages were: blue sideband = 15.1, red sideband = 17.8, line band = 12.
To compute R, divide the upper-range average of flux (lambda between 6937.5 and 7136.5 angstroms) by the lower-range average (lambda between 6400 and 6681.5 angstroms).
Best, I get 1.16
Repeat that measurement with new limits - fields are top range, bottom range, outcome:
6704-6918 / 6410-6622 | 0.71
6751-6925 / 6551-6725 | 0.84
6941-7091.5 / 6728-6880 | 1.73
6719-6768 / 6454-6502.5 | 0.68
